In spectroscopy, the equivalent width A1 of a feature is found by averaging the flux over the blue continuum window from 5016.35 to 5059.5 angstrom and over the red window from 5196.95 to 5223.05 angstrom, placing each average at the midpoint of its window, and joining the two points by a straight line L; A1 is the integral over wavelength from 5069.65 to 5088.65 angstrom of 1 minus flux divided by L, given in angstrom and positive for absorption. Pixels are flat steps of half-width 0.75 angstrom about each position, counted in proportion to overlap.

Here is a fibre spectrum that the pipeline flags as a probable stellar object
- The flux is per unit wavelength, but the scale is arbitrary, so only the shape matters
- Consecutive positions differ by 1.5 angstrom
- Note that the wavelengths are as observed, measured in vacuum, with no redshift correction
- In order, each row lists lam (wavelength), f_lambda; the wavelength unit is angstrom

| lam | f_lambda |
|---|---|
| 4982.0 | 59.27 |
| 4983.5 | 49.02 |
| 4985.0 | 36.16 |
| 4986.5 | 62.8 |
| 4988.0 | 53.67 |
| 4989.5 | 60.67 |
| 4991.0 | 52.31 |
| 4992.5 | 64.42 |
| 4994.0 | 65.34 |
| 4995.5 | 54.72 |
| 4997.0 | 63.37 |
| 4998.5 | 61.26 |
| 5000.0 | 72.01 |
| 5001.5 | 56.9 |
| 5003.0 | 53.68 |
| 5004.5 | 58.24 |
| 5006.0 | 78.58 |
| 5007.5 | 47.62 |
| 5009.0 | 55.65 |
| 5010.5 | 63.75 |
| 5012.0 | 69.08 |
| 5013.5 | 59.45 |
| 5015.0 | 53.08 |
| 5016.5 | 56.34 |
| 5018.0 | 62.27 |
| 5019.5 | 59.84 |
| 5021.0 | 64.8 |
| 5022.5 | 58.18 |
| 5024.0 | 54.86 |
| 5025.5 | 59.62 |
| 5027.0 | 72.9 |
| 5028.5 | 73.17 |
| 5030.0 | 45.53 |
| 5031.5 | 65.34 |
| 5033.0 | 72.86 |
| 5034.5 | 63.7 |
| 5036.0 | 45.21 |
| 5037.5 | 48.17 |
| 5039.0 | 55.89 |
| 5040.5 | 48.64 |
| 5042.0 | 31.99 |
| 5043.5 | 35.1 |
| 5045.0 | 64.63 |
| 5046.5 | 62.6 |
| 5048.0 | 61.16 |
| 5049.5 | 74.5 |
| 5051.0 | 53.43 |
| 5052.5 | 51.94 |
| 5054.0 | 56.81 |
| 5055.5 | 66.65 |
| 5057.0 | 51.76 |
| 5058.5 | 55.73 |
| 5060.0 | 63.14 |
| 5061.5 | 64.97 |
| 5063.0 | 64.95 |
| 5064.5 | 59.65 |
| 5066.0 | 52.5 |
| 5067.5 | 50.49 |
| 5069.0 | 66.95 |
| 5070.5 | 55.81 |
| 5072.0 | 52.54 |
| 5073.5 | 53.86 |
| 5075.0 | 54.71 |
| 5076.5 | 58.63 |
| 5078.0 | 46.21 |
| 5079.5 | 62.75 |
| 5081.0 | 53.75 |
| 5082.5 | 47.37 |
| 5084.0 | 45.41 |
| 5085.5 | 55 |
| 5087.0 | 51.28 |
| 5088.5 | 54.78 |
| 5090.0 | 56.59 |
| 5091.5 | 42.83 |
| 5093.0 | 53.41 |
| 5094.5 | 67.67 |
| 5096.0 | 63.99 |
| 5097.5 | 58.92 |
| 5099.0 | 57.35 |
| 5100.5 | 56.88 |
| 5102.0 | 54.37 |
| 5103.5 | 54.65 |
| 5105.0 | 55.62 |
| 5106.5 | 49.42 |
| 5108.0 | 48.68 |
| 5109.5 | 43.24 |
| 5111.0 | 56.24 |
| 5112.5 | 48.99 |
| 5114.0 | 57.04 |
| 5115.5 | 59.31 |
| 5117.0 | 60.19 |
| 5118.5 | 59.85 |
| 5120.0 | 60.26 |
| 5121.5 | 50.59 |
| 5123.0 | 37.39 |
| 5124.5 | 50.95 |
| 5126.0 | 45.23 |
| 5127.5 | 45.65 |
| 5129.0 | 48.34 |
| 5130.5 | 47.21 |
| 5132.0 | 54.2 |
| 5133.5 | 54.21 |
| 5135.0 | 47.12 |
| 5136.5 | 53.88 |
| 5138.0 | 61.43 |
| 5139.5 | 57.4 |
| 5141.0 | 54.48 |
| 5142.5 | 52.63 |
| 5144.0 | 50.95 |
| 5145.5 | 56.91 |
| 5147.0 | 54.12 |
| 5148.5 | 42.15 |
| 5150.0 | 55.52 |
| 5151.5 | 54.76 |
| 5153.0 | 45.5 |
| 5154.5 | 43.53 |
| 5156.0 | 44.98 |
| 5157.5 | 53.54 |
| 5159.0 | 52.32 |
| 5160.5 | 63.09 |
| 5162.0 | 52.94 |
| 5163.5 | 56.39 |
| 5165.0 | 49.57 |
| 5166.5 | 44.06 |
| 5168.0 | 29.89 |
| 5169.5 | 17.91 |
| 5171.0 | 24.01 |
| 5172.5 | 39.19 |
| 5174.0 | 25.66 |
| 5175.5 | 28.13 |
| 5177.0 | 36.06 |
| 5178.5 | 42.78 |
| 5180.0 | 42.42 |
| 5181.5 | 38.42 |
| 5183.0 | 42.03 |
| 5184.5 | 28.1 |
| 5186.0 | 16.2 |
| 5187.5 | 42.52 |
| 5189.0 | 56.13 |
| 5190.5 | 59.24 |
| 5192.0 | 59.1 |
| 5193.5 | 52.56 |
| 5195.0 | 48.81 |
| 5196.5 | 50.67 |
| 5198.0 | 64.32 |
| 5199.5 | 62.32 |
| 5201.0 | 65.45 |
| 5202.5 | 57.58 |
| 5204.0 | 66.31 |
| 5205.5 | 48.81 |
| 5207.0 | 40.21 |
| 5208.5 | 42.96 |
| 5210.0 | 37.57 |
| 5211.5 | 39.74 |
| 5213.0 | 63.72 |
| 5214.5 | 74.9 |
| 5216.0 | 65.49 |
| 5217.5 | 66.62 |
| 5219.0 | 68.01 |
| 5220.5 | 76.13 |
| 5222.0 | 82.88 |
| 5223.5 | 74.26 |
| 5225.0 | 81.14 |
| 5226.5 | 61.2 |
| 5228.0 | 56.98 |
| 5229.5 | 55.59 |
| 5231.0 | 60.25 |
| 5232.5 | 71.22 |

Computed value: 1.7 angstrom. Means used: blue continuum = 57.8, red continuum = 60.2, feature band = 53.3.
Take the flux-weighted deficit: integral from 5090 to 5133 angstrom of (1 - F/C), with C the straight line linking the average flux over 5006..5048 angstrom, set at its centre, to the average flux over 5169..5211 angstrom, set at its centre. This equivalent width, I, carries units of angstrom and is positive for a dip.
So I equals -2.02 angstrom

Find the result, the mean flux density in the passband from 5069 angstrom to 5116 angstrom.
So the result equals 54.3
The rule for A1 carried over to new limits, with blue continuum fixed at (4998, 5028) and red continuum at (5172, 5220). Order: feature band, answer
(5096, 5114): 0.5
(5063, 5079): 0.4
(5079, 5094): 1.0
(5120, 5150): 1.2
